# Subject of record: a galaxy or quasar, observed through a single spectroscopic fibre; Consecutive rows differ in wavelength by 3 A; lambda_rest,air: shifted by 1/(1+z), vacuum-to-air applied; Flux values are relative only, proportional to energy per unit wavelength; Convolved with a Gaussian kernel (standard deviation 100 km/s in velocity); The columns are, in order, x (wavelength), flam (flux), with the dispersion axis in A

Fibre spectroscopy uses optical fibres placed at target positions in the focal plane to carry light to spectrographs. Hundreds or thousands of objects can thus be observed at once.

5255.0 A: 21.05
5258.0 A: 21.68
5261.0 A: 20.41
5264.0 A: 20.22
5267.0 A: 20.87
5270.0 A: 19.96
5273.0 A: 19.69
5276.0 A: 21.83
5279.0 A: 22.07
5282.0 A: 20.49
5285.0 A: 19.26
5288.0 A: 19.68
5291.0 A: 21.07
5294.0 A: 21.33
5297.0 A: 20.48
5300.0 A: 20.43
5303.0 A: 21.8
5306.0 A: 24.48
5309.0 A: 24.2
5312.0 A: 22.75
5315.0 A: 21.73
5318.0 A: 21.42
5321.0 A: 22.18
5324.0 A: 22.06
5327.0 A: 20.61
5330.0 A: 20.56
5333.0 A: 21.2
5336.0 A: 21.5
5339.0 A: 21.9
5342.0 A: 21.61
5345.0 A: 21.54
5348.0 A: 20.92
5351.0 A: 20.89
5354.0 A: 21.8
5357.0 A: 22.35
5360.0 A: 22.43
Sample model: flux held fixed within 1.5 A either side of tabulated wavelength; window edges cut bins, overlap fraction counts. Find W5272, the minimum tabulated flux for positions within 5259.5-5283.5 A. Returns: 19.69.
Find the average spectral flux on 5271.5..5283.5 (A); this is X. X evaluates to 21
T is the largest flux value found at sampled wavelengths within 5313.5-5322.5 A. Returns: 22.18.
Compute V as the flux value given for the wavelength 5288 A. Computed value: 19.68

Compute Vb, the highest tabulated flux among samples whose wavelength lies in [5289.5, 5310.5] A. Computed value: 24.48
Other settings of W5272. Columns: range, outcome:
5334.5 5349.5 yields 20.92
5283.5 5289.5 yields 19.26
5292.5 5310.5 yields 20.43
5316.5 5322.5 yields 21.42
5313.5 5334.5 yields 20.56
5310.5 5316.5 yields 21.73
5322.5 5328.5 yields 20.61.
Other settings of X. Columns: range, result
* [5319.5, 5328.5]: 21.6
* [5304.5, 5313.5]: 23.8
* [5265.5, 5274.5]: 20.2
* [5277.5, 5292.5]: 20.5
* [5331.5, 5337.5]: 21.3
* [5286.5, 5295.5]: 20.7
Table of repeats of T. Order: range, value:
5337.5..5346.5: 21.9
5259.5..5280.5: 22.07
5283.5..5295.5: 21.33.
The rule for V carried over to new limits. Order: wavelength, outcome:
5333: 21.2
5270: 19.96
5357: 22.35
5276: 21.83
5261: 20.41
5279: 22.07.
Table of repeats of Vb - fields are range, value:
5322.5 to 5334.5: 22.06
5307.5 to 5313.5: 24.2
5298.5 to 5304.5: 21.8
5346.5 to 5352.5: 20.92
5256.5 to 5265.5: 21.68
